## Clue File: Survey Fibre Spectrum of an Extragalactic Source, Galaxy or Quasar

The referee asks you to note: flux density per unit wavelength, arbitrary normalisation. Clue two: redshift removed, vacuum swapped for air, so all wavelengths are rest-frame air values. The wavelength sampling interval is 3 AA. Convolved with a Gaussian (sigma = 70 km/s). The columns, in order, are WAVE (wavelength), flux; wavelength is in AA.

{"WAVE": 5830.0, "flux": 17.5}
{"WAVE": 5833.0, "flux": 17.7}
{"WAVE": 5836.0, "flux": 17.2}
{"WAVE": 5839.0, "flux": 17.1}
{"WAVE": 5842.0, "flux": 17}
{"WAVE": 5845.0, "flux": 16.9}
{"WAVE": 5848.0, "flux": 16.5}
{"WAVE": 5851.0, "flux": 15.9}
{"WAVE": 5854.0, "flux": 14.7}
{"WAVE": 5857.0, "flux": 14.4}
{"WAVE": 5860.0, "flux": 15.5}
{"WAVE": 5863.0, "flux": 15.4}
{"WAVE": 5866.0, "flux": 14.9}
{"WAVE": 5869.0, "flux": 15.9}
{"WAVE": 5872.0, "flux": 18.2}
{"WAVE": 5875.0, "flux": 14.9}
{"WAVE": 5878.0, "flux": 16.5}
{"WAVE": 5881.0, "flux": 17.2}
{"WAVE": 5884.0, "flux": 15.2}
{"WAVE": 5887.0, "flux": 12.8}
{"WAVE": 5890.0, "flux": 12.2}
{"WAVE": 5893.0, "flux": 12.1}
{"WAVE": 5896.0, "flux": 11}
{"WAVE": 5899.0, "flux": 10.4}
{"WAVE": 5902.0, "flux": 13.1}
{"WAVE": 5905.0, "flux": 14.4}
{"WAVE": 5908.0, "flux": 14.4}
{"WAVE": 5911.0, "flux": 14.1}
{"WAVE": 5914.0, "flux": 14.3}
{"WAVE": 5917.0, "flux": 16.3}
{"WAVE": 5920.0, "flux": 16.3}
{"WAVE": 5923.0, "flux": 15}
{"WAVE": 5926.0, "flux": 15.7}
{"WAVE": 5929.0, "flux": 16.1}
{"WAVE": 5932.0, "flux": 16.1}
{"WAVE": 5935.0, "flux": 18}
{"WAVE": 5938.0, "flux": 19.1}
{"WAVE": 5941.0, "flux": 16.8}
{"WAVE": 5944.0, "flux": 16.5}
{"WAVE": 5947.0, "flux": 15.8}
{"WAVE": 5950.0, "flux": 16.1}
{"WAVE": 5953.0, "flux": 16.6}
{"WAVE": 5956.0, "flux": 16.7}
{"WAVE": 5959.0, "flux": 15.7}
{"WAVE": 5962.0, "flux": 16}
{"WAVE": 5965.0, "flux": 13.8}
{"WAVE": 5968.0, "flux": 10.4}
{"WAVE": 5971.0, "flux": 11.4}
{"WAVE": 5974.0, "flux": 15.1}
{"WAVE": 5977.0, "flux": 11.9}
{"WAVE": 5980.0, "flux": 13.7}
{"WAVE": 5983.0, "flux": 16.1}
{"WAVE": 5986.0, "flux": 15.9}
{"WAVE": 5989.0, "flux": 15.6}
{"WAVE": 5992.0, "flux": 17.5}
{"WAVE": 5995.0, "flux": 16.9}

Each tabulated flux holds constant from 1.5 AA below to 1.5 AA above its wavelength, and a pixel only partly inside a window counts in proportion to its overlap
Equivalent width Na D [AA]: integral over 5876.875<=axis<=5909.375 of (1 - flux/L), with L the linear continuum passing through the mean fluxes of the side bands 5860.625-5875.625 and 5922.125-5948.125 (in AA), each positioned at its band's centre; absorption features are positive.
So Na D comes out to 5.3 AA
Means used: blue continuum 15.9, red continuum 16.6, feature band 13.5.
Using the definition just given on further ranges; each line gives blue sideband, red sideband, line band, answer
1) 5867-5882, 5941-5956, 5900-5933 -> 2.84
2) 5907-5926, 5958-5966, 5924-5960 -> -3.34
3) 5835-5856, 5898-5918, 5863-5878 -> -0.57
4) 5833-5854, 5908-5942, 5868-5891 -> 1.40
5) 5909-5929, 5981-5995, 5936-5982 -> 2.19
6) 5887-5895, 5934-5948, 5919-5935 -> -0.18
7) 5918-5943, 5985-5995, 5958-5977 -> 3.42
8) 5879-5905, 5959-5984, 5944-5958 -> -2.90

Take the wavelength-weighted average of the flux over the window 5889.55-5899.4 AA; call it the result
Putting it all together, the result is 11.5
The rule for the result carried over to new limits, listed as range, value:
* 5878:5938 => 14.6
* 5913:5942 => 16.4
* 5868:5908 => 14.1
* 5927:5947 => 17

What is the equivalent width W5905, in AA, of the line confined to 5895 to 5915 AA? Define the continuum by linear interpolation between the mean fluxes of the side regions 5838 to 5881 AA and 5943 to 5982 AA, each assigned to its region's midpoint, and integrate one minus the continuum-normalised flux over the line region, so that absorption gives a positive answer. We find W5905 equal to 2.93 AA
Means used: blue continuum 16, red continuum 14.6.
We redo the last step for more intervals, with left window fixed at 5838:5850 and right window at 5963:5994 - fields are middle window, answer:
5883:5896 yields 2.60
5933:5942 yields -1.75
